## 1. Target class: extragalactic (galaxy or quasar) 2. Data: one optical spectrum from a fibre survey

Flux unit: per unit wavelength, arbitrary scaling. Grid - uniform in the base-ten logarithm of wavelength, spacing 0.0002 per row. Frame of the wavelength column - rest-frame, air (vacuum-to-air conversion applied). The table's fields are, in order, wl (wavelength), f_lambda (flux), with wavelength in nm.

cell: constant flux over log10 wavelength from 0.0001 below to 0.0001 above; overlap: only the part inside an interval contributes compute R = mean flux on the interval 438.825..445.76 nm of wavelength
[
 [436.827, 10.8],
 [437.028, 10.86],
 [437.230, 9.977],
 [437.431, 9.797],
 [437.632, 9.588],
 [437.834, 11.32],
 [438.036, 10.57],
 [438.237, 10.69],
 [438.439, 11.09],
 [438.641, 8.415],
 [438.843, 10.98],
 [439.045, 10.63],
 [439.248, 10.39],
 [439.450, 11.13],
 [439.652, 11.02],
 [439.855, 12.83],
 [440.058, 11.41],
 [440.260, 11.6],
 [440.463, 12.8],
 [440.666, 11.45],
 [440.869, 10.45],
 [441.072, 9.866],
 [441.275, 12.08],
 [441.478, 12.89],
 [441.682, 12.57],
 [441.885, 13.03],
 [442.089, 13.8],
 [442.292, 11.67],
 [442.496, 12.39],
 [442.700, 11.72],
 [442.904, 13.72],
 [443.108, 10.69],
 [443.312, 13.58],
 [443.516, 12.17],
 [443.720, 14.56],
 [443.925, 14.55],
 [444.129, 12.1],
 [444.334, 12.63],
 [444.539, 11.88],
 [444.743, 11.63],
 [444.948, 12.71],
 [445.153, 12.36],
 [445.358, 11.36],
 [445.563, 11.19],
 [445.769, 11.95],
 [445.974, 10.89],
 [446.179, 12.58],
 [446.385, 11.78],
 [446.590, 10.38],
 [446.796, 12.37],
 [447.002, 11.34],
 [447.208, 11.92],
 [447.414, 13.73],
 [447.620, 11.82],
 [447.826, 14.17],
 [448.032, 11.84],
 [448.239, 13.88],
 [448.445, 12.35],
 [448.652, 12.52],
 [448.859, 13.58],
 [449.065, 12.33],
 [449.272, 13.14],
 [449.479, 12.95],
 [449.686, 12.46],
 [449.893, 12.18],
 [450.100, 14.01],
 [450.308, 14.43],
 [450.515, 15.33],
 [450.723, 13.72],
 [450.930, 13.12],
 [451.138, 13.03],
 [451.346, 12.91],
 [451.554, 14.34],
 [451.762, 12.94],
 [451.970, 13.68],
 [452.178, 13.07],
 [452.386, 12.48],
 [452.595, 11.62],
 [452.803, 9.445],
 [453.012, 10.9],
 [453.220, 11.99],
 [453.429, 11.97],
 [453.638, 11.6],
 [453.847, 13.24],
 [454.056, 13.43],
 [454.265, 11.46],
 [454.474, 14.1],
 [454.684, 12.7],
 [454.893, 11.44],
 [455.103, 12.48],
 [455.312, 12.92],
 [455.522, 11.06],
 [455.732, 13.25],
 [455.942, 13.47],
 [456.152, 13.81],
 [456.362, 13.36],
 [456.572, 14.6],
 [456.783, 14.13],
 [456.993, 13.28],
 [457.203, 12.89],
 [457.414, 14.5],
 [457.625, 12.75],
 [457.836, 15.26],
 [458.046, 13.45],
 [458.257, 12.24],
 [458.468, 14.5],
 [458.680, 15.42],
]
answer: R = 12.1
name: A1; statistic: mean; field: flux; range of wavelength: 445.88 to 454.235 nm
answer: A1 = 12.6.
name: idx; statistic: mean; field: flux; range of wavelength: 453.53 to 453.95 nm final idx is 12.4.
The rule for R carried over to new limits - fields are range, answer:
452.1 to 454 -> 11.8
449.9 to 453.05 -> 13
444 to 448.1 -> 12.1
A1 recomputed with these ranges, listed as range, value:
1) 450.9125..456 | 12.5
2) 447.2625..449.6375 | 12.9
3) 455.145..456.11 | 12.7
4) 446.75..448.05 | 12.5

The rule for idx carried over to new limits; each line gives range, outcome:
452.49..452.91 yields 10.5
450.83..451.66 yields 13.3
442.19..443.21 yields 12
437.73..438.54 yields 10.9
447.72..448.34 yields 13.3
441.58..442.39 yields 12.8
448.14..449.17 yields 12.9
